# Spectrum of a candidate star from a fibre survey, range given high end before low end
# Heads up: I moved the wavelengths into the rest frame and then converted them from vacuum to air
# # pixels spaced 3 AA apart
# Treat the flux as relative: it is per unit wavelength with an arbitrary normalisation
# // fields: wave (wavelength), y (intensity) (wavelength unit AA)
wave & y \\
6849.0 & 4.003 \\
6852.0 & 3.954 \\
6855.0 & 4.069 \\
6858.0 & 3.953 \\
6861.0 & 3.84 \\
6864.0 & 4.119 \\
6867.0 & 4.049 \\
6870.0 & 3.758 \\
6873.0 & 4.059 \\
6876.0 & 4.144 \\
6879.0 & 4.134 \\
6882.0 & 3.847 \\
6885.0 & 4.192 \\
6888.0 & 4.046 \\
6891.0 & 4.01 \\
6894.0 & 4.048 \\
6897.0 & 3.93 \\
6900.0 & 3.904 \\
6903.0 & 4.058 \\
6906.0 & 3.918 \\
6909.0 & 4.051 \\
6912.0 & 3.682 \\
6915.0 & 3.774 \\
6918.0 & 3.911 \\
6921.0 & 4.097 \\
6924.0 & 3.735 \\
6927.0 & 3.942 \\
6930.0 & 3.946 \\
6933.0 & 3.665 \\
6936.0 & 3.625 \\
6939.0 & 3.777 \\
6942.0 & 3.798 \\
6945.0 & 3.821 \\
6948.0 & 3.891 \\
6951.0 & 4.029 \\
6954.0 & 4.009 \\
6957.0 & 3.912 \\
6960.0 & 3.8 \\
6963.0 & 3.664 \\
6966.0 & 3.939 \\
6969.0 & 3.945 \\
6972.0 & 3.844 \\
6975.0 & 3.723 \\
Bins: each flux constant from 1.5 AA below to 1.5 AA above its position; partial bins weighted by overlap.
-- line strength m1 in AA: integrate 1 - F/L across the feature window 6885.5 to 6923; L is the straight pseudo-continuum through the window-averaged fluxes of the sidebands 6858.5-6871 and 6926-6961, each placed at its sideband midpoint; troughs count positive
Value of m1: -0.5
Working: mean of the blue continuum 3.95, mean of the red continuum 3.85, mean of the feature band 3.96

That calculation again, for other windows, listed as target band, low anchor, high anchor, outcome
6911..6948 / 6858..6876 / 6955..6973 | 0.76 AA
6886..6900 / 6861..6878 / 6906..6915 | -0.28 AA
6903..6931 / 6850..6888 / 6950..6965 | 0.26 AA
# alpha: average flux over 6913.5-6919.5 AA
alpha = 3.84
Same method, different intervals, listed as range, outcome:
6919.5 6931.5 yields 3.93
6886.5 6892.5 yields 4.03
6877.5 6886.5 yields 4.06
